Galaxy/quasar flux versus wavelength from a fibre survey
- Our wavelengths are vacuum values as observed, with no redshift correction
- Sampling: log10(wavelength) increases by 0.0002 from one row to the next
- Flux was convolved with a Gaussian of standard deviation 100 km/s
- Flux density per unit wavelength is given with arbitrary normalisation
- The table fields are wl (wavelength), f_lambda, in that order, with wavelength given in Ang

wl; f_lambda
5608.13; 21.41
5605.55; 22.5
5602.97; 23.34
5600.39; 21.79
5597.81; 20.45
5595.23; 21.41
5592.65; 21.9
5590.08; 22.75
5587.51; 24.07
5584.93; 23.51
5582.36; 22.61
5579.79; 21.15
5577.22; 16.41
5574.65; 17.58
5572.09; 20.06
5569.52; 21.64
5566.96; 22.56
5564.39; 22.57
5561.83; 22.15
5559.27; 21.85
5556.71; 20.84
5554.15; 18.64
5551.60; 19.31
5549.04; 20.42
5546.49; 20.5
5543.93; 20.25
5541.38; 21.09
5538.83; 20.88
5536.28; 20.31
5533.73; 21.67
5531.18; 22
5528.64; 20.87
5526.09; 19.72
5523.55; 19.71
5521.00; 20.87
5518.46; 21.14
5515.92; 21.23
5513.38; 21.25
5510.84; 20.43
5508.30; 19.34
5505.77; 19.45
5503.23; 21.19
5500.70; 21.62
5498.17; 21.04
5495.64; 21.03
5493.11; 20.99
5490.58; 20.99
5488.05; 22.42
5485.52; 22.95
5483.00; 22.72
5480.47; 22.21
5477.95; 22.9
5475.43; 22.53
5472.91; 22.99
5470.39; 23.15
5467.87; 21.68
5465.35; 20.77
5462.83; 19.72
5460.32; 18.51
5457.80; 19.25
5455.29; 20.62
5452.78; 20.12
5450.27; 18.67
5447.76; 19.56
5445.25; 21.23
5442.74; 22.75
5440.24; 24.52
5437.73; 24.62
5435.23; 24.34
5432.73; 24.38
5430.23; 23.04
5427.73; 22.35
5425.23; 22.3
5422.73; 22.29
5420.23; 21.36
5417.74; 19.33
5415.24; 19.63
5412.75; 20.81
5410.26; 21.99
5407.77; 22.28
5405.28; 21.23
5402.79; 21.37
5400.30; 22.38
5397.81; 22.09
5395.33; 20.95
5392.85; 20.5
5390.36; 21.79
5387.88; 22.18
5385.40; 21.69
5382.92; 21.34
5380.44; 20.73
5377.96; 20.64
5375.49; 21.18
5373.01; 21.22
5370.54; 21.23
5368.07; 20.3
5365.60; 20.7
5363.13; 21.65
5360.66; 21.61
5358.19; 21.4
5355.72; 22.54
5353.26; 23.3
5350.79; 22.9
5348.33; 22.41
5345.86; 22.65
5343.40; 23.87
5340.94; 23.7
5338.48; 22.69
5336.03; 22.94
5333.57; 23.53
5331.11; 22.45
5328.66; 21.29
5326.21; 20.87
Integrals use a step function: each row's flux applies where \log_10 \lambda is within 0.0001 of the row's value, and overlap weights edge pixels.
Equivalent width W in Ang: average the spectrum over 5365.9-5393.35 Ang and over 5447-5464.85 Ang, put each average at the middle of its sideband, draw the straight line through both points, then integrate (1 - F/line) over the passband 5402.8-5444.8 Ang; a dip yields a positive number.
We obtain -4.30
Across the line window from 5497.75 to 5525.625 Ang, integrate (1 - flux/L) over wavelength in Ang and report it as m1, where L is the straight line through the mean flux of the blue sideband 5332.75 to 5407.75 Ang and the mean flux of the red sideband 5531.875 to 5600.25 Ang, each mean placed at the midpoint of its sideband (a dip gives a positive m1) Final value 0.86 Ang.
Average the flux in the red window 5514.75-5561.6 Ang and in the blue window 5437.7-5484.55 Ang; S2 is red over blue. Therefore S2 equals 1.0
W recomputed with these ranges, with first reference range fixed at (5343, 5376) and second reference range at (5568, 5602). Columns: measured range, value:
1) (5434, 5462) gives 0.47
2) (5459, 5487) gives -0.37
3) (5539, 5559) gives 0.98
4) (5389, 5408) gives 0.20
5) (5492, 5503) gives 0.15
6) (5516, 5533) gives 0.48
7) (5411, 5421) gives 0.65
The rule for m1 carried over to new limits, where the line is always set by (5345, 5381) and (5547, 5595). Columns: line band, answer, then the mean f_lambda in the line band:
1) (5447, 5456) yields 0.72 Ang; 19.7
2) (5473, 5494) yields -0.93 Ang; 22.3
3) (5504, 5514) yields 0.55 Ang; 20.1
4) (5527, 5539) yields 0.05 Ang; 21.1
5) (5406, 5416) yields 0.12 Ang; 21.3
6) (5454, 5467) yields 0.95 Ang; 19.8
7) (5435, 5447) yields -1.02 Ang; 23.3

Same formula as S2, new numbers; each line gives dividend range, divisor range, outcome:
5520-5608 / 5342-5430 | 0.98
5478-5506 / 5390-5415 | 1.01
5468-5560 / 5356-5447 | 0.97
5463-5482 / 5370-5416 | 1.04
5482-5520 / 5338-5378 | 0.96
